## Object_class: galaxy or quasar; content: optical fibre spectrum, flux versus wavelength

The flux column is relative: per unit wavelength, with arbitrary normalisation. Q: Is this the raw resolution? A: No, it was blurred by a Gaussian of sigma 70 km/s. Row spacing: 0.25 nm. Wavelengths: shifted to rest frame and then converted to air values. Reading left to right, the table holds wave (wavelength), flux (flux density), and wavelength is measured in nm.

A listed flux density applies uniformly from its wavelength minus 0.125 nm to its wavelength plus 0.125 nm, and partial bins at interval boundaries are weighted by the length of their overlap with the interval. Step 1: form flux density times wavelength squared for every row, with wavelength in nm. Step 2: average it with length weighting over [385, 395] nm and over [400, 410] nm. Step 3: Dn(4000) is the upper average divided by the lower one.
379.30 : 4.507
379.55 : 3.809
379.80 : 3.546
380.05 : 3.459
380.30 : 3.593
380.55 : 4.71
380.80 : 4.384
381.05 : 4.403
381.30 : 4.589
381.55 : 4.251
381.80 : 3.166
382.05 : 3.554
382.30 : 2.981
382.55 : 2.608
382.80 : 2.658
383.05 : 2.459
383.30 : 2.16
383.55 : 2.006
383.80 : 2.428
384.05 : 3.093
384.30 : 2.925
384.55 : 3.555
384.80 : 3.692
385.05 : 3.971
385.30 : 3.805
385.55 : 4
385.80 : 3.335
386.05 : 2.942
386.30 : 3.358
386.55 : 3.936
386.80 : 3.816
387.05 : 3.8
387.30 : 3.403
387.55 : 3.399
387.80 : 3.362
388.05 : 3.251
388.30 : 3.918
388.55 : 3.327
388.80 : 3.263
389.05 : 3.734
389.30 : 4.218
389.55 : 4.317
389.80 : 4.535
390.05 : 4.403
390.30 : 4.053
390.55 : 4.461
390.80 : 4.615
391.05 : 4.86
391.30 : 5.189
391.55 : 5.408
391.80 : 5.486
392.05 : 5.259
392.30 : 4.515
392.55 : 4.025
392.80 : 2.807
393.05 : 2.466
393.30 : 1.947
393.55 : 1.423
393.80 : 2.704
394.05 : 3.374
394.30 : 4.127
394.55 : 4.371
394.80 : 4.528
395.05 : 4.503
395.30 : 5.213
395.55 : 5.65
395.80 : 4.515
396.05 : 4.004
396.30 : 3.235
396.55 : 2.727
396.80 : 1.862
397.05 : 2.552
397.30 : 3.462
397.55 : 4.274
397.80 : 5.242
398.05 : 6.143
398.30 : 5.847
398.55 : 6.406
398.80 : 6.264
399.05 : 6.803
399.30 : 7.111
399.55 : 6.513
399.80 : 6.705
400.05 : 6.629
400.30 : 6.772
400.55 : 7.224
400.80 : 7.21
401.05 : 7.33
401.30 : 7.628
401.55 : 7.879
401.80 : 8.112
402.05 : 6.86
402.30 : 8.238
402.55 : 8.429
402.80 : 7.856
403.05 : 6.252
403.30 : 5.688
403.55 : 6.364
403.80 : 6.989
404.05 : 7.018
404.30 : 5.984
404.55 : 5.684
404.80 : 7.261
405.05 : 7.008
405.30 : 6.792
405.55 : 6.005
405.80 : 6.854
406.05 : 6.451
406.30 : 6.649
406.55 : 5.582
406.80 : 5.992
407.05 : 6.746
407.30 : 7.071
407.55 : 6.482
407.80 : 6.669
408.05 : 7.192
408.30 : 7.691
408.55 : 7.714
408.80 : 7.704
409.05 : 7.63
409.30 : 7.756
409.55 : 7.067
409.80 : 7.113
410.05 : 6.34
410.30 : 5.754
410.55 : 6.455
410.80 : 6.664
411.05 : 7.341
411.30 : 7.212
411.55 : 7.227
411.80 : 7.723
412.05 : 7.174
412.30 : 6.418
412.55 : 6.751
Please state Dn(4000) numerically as 1.96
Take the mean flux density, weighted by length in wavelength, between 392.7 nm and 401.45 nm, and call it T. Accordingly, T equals 4.86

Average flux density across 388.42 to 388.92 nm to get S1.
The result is 3.3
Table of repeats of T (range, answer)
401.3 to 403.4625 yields 7.41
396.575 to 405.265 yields 6.36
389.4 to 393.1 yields 4.46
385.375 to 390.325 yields 3.71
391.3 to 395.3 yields 3.88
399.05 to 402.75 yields 7.32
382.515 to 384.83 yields 2.73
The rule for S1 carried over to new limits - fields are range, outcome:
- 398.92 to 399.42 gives 6.95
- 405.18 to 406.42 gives 6.55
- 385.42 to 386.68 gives 3.52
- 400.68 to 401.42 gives 7.39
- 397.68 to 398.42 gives 5.75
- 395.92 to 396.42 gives 3.63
